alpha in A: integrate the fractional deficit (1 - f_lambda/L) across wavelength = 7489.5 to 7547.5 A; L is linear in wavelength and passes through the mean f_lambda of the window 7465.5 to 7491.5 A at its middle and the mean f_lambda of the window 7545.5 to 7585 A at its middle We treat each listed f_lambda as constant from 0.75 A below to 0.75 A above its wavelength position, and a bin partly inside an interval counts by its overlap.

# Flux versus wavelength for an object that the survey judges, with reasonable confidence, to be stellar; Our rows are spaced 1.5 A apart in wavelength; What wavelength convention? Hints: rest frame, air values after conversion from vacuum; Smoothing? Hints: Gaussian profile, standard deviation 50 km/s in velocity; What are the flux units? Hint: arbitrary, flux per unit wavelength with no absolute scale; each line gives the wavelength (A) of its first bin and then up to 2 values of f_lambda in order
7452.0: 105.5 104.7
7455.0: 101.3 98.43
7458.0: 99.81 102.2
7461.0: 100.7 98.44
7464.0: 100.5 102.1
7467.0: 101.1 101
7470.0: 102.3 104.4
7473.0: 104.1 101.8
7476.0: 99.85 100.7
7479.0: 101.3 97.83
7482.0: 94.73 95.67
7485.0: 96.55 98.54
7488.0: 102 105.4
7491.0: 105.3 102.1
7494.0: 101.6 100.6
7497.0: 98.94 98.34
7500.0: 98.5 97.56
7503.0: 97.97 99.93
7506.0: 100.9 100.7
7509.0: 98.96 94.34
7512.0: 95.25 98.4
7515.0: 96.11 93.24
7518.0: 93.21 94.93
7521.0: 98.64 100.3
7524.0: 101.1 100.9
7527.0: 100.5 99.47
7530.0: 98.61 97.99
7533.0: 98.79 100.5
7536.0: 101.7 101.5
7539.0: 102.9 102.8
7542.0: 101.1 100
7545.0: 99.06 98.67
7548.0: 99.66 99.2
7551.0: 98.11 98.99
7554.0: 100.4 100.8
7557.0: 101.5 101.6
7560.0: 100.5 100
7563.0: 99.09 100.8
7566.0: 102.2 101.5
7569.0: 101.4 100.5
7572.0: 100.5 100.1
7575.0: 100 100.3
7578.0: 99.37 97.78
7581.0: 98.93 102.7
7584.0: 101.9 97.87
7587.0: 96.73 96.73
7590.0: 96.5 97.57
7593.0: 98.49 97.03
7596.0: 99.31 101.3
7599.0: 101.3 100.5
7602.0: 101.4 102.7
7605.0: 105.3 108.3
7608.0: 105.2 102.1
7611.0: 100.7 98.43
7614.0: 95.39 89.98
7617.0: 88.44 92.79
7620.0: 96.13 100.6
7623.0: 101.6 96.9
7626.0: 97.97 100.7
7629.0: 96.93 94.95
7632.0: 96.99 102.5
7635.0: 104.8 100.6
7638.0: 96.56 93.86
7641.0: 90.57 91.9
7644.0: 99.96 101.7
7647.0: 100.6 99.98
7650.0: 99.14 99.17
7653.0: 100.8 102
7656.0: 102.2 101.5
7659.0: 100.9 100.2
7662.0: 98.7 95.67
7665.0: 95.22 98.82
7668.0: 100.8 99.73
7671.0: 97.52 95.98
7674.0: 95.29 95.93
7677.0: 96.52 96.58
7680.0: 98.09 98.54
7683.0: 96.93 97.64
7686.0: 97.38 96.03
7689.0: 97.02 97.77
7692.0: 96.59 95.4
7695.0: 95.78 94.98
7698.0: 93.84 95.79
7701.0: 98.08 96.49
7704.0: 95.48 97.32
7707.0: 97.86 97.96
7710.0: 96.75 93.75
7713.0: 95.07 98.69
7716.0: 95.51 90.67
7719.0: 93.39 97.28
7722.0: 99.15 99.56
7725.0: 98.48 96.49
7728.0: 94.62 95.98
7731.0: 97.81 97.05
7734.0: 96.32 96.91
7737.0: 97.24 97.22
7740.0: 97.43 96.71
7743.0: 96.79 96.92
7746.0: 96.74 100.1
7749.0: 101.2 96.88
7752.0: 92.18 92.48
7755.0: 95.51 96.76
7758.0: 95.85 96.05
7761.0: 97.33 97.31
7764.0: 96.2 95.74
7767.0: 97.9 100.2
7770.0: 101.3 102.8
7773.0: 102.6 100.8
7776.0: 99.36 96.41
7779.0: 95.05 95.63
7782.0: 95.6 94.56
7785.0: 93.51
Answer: 0.7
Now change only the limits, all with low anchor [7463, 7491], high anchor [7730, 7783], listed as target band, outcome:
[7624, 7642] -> 0.2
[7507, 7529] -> 0.5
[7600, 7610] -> -0.5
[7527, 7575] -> -0.3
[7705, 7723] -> 0.3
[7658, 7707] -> 0.6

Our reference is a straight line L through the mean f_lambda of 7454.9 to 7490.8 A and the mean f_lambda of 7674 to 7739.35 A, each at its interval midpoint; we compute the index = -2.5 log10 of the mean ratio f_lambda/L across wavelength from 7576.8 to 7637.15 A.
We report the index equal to -0.01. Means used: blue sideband 101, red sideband 96.5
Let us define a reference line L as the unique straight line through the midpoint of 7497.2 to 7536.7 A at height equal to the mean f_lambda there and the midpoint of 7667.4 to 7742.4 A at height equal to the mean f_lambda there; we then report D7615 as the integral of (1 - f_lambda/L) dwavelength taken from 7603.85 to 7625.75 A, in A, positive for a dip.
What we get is -0.3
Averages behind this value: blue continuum 98.3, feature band 98.8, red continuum 96.7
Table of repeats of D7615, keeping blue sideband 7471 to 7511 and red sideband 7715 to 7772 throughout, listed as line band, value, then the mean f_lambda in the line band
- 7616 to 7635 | 0.2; 97.4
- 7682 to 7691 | 0.0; 97.1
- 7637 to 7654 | 0.1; 97.8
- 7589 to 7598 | 0.0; 98.2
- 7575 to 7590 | 0.0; 99.1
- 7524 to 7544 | -0.2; 101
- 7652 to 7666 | -0.2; 99.7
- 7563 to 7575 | -0.2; 101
